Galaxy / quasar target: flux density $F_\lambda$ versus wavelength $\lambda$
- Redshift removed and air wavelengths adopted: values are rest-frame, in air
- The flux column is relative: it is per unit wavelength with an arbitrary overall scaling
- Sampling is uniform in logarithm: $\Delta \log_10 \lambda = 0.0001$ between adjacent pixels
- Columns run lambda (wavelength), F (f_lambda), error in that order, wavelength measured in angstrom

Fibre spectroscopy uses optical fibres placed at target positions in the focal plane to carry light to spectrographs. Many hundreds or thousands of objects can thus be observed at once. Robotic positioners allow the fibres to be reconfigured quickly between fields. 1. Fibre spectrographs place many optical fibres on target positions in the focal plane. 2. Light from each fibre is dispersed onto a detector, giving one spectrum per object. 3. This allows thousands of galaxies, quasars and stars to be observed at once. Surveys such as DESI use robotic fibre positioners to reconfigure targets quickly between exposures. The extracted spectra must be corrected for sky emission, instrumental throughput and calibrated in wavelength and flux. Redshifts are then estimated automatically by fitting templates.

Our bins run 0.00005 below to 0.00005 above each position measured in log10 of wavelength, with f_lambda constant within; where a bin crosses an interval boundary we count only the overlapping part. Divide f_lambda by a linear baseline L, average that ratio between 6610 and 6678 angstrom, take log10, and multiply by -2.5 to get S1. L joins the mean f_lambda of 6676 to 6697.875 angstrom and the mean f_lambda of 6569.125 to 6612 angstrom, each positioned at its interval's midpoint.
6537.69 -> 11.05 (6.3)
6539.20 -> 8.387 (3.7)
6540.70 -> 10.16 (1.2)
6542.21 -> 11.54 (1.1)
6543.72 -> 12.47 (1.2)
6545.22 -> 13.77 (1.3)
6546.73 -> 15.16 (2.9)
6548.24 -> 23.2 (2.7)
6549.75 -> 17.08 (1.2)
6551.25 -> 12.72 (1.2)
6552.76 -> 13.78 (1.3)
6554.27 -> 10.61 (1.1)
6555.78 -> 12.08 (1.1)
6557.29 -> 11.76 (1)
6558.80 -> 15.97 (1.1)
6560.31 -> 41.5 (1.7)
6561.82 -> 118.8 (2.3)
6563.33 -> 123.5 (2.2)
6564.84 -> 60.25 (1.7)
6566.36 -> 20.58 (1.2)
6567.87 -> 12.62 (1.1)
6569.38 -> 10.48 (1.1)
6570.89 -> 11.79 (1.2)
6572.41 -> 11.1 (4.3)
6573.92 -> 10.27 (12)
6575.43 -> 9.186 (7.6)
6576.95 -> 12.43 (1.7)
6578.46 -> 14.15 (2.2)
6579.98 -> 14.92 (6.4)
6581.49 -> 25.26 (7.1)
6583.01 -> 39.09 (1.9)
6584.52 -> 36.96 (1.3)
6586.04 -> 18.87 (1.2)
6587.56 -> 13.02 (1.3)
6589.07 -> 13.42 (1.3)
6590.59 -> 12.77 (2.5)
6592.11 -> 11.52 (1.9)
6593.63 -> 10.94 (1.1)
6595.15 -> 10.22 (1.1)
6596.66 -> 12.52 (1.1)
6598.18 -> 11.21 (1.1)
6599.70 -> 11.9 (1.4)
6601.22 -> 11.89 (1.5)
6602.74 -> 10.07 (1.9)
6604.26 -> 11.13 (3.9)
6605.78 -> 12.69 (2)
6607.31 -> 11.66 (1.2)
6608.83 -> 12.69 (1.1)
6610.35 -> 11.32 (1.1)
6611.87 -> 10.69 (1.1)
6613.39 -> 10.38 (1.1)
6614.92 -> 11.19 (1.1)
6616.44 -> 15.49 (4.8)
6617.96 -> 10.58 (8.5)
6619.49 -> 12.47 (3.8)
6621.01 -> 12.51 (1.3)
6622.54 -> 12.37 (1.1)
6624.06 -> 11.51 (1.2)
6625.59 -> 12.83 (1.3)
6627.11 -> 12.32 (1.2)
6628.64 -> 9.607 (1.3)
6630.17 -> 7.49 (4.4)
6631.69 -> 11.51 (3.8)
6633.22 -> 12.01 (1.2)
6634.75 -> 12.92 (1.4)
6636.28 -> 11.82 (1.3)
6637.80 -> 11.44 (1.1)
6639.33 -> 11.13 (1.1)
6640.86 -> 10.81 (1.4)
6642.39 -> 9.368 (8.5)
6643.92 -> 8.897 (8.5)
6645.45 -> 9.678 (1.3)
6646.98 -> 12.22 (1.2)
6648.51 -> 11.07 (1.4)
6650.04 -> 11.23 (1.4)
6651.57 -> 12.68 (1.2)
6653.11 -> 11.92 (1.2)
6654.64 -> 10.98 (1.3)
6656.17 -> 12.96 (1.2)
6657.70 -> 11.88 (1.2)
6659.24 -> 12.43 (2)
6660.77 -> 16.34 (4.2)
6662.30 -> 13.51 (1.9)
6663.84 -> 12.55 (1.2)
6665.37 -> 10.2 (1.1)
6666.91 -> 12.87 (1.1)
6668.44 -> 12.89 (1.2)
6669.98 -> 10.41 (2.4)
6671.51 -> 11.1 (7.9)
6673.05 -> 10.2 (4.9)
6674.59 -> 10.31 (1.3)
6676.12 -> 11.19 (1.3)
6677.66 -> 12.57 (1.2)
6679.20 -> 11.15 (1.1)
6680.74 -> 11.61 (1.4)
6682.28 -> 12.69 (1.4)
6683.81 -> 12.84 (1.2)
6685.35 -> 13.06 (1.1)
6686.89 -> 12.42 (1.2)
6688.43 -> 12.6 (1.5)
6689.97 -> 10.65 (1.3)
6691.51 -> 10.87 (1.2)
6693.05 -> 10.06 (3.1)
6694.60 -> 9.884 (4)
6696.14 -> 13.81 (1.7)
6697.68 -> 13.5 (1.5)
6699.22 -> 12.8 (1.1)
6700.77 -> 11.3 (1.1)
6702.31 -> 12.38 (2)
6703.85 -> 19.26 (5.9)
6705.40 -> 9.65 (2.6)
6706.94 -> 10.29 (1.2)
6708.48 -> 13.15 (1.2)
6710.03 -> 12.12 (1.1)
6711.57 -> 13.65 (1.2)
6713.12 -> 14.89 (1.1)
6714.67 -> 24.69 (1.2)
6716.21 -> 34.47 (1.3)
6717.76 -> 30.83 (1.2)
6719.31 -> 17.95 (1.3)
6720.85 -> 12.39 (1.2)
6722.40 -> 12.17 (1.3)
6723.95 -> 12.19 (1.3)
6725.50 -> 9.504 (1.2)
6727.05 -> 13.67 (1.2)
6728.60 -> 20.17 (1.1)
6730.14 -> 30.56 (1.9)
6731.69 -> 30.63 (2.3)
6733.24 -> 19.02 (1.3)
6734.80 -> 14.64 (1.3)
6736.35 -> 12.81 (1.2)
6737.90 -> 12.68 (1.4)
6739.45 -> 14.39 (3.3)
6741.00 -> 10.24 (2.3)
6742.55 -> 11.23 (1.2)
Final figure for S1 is 0.12 mag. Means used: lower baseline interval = 14.4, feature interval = 11.6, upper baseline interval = 11.9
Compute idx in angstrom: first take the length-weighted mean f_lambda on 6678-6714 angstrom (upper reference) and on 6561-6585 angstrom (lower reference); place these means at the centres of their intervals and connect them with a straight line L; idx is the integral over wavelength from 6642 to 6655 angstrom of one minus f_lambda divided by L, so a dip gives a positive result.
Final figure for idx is 6.0 angstrom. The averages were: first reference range 33.2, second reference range 12.4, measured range 10.9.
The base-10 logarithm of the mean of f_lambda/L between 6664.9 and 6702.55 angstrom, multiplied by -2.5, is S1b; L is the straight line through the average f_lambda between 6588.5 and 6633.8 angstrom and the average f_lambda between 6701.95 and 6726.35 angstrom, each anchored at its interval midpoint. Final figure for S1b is 0.26 mag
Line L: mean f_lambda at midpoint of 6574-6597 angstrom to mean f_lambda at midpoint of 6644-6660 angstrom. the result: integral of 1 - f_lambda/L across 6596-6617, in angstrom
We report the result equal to 4.8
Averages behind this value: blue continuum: 16.9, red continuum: 11.6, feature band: 11.7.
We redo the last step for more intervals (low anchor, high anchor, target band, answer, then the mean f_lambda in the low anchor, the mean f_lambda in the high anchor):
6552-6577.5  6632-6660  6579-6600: 6.2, 29.9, 11.4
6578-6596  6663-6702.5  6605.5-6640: 9.3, 18.5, 11.8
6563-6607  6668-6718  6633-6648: 4.8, 19.1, 13.6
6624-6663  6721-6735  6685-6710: 5.5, 11.6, 17.9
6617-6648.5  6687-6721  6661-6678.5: 1.9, 11.2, 15.1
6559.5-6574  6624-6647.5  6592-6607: 8.8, 43.5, 10.9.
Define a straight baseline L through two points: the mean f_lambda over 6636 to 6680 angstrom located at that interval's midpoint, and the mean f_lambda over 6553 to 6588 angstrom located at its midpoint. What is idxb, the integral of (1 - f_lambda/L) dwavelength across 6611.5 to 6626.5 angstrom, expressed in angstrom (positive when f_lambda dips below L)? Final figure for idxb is 5.5 angstrom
